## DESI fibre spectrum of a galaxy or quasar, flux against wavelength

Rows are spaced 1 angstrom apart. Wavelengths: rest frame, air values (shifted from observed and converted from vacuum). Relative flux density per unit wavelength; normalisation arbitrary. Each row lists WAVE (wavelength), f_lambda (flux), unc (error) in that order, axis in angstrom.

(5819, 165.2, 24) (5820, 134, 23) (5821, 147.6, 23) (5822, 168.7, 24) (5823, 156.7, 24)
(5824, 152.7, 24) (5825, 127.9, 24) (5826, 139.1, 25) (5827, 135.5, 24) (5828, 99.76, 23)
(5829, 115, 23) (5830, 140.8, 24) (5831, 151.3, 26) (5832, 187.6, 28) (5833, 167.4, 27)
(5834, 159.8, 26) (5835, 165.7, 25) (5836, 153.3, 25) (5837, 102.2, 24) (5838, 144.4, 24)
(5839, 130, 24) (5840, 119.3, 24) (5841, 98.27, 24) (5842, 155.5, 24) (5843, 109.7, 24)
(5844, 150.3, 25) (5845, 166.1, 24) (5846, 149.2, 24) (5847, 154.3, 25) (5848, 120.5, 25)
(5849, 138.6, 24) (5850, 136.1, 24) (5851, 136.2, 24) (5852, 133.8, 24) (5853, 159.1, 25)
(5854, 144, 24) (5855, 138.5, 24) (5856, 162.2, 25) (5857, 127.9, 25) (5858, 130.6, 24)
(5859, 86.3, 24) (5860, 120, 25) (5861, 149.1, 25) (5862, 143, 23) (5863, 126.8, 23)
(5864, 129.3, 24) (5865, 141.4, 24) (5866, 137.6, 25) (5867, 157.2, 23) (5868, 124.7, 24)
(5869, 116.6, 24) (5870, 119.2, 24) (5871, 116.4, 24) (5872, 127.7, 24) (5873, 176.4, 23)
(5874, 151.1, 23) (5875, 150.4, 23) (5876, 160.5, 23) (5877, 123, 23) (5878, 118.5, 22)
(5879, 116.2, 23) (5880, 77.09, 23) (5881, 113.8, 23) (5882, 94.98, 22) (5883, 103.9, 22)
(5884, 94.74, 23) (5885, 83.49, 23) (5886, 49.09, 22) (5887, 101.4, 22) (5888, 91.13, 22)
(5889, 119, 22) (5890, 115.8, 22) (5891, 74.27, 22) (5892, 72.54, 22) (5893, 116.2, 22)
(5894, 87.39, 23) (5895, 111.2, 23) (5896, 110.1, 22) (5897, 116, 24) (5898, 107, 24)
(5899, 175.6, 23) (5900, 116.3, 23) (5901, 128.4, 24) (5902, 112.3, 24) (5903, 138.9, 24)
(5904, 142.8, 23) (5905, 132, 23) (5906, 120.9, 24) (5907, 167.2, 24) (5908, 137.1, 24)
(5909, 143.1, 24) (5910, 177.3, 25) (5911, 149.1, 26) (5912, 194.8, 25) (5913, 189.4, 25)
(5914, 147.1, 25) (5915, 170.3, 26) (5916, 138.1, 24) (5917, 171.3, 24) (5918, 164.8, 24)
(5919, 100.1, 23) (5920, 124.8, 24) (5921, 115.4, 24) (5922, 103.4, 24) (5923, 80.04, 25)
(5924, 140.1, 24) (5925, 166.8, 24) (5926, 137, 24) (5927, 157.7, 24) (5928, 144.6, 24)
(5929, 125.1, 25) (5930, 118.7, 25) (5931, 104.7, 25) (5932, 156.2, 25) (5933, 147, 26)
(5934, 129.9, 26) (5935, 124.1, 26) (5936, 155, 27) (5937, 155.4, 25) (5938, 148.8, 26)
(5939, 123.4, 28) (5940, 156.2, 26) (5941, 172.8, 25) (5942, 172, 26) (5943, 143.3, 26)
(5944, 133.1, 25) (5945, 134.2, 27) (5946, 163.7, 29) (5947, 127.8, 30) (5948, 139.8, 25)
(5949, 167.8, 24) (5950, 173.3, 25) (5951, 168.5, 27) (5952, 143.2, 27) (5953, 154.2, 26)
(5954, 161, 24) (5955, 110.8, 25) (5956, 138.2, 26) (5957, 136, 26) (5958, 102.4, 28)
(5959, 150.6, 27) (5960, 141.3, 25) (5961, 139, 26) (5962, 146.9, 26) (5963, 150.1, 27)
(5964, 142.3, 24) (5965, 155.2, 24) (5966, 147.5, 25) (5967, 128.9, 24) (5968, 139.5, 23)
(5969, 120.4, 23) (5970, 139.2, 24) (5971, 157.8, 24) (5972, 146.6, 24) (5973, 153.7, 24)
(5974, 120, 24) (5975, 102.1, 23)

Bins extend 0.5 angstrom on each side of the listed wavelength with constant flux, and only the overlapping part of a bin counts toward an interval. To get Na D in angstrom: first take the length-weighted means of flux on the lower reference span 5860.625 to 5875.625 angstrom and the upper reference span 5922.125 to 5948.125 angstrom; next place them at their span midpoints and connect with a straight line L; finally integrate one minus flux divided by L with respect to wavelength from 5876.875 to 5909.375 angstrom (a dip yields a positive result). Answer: 6.2 angstrom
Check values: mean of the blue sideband 138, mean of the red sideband 140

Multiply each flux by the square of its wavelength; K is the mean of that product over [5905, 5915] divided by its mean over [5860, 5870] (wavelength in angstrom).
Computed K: 1.2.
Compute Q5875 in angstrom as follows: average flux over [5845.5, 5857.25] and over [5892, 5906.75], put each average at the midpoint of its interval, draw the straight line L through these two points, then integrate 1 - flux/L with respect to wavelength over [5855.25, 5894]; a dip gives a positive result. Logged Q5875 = 4.07 angstrom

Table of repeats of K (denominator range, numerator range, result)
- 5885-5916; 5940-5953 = 1.23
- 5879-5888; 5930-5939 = 1.54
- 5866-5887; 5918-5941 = 1.15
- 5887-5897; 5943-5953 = 1.52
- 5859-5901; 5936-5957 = 1.30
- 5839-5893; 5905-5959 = 1.18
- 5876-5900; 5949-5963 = 1.41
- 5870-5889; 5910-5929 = 1.28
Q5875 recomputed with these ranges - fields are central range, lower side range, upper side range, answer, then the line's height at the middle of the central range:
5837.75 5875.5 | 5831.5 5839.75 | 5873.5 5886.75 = -1.60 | 131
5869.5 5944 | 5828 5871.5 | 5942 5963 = 6.00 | 141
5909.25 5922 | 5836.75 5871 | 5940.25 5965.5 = -0.85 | 142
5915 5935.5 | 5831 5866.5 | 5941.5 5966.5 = 1.50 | 144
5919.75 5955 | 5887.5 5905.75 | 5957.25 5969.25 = -3.21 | 130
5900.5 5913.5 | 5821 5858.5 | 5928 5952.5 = -0.43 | 144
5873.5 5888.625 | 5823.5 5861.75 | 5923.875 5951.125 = 3.49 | 141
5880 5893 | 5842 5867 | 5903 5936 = 4.33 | 140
